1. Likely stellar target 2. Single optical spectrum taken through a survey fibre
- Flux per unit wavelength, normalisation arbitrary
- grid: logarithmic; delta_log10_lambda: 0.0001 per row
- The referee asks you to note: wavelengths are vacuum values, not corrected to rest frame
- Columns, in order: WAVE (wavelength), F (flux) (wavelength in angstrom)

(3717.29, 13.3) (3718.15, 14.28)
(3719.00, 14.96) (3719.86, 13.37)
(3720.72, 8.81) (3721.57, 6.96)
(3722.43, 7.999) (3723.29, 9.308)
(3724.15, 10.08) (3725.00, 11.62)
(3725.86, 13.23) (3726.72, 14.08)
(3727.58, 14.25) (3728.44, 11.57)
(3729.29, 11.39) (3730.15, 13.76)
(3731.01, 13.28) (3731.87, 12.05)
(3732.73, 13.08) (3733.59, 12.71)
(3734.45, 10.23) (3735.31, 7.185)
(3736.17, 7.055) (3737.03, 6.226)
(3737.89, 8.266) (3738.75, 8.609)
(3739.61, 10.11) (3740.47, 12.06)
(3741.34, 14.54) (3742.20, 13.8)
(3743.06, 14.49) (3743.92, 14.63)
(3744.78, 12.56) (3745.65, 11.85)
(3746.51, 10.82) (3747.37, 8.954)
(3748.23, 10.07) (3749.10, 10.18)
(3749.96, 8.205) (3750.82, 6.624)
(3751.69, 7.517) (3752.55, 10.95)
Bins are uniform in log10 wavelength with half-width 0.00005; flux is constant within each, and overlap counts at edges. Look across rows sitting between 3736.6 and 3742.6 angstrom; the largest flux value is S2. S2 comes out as 14.54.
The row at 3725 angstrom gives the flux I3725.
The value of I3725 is 11.62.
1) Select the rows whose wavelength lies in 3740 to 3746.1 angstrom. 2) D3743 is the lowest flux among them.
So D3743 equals 11.85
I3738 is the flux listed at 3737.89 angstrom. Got 8.266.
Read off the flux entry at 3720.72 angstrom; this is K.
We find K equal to 8.81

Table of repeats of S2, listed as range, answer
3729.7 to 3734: 13.76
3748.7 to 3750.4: 10.18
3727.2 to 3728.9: 14.25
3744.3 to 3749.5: 12.56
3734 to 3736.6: 10.23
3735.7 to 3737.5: 7.055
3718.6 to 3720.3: 14.96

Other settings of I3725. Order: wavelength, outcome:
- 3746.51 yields 10.82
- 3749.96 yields 8.205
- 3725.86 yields 13.23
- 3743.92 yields 14.63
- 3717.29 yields 13.3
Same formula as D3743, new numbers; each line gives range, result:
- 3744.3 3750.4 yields 8.205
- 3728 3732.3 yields 11.39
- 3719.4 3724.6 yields 6.96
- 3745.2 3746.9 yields 10.82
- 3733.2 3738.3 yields 6.226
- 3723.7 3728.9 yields 10.08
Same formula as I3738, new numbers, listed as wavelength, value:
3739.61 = 10.11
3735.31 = 7.185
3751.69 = 7.517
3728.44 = 11.57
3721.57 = 6.96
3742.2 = 13.8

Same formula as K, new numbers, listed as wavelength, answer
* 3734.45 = 10.23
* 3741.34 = 14.54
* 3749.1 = 10.18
